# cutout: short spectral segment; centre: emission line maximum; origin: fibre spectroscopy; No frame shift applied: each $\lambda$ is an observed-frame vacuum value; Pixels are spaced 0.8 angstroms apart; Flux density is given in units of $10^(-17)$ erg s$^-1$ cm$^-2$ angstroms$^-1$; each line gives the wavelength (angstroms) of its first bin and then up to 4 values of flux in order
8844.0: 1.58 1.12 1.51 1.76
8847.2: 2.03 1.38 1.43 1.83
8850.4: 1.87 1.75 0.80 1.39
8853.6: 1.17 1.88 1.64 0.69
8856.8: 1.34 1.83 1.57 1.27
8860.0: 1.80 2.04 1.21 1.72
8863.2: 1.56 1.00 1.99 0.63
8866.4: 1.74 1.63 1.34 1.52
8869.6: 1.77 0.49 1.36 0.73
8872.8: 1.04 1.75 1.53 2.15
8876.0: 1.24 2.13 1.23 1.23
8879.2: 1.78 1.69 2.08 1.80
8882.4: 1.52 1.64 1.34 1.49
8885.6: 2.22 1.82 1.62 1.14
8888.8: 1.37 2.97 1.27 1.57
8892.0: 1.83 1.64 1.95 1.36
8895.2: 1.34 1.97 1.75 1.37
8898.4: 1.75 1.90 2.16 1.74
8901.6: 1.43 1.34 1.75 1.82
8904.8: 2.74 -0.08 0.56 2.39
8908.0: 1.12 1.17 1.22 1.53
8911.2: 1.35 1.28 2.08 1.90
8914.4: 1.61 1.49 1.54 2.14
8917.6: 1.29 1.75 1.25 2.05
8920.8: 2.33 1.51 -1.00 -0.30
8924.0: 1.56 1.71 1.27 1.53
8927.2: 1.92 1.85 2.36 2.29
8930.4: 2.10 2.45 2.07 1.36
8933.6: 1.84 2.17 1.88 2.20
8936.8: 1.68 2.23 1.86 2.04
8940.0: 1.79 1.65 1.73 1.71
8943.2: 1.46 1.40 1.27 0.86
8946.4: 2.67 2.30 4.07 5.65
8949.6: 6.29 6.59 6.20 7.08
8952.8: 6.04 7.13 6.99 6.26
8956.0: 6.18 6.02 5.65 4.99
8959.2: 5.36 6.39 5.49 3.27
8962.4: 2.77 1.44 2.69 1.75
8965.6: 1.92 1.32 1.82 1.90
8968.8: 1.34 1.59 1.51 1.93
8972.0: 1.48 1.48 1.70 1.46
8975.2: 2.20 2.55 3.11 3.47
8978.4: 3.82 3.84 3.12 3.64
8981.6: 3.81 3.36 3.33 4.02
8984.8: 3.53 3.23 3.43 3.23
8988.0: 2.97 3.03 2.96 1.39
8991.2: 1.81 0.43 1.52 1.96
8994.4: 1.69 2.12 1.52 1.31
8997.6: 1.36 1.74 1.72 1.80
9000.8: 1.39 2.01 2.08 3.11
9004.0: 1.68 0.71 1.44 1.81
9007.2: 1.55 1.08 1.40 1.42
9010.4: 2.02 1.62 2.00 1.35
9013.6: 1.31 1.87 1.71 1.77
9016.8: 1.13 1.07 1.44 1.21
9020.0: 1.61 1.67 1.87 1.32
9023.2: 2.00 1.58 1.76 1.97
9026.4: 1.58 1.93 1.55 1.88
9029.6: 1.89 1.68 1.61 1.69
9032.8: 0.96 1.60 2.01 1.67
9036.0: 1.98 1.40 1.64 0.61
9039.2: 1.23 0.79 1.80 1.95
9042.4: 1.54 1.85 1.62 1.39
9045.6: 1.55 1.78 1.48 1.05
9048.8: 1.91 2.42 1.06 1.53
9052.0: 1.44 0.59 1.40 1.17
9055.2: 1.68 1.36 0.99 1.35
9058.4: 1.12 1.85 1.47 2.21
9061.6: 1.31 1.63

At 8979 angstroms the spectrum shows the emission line [N II]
